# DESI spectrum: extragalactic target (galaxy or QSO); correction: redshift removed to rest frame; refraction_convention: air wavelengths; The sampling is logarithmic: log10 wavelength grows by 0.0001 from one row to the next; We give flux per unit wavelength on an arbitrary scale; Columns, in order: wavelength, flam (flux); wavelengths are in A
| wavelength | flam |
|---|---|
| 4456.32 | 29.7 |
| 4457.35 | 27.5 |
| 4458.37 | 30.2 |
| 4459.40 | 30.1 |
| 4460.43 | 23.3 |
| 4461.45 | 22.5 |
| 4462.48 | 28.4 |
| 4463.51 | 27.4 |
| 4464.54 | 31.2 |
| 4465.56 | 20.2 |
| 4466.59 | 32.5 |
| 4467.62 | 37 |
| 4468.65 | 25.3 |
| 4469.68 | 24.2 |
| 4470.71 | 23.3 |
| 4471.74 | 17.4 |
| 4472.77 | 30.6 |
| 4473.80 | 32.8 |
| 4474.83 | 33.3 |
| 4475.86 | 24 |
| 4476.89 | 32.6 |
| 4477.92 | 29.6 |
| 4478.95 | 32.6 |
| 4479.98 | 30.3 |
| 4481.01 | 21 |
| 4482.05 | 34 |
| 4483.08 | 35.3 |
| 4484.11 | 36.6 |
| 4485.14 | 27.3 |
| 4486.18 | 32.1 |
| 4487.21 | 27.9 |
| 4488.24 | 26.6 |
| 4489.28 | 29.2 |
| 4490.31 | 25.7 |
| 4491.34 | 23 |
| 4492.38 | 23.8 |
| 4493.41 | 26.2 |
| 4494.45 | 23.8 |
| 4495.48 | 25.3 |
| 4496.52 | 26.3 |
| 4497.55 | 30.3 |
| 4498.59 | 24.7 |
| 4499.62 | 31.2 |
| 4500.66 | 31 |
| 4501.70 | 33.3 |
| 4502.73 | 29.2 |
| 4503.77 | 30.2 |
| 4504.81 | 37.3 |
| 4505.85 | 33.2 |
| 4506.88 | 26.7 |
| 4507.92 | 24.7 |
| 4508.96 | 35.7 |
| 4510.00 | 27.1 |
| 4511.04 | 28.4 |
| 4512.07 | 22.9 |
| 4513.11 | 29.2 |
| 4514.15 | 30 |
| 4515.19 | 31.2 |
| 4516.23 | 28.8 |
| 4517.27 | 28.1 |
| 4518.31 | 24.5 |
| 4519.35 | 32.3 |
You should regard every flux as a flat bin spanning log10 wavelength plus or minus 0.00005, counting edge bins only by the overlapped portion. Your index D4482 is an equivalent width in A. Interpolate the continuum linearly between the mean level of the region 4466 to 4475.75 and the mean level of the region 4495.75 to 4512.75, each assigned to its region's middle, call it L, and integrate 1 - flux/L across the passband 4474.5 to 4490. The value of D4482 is -0.8 A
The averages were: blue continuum 28.2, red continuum 29.5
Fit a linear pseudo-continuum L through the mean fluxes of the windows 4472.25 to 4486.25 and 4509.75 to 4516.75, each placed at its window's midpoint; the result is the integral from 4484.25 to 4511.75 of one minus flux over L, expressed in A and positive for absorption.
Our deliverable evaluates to 0.8 A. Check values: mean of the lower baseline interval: 30.8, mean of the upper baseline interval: 28.3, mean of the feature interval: 28.5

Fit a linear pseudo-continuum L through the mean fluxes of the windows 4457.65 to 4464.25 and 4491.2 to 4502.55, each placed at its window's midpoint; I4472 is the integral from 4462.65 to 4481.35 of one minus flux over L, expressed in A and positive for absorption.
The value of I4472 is -0.6 A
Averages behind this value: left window 27.1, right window 27.4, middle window 28.2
